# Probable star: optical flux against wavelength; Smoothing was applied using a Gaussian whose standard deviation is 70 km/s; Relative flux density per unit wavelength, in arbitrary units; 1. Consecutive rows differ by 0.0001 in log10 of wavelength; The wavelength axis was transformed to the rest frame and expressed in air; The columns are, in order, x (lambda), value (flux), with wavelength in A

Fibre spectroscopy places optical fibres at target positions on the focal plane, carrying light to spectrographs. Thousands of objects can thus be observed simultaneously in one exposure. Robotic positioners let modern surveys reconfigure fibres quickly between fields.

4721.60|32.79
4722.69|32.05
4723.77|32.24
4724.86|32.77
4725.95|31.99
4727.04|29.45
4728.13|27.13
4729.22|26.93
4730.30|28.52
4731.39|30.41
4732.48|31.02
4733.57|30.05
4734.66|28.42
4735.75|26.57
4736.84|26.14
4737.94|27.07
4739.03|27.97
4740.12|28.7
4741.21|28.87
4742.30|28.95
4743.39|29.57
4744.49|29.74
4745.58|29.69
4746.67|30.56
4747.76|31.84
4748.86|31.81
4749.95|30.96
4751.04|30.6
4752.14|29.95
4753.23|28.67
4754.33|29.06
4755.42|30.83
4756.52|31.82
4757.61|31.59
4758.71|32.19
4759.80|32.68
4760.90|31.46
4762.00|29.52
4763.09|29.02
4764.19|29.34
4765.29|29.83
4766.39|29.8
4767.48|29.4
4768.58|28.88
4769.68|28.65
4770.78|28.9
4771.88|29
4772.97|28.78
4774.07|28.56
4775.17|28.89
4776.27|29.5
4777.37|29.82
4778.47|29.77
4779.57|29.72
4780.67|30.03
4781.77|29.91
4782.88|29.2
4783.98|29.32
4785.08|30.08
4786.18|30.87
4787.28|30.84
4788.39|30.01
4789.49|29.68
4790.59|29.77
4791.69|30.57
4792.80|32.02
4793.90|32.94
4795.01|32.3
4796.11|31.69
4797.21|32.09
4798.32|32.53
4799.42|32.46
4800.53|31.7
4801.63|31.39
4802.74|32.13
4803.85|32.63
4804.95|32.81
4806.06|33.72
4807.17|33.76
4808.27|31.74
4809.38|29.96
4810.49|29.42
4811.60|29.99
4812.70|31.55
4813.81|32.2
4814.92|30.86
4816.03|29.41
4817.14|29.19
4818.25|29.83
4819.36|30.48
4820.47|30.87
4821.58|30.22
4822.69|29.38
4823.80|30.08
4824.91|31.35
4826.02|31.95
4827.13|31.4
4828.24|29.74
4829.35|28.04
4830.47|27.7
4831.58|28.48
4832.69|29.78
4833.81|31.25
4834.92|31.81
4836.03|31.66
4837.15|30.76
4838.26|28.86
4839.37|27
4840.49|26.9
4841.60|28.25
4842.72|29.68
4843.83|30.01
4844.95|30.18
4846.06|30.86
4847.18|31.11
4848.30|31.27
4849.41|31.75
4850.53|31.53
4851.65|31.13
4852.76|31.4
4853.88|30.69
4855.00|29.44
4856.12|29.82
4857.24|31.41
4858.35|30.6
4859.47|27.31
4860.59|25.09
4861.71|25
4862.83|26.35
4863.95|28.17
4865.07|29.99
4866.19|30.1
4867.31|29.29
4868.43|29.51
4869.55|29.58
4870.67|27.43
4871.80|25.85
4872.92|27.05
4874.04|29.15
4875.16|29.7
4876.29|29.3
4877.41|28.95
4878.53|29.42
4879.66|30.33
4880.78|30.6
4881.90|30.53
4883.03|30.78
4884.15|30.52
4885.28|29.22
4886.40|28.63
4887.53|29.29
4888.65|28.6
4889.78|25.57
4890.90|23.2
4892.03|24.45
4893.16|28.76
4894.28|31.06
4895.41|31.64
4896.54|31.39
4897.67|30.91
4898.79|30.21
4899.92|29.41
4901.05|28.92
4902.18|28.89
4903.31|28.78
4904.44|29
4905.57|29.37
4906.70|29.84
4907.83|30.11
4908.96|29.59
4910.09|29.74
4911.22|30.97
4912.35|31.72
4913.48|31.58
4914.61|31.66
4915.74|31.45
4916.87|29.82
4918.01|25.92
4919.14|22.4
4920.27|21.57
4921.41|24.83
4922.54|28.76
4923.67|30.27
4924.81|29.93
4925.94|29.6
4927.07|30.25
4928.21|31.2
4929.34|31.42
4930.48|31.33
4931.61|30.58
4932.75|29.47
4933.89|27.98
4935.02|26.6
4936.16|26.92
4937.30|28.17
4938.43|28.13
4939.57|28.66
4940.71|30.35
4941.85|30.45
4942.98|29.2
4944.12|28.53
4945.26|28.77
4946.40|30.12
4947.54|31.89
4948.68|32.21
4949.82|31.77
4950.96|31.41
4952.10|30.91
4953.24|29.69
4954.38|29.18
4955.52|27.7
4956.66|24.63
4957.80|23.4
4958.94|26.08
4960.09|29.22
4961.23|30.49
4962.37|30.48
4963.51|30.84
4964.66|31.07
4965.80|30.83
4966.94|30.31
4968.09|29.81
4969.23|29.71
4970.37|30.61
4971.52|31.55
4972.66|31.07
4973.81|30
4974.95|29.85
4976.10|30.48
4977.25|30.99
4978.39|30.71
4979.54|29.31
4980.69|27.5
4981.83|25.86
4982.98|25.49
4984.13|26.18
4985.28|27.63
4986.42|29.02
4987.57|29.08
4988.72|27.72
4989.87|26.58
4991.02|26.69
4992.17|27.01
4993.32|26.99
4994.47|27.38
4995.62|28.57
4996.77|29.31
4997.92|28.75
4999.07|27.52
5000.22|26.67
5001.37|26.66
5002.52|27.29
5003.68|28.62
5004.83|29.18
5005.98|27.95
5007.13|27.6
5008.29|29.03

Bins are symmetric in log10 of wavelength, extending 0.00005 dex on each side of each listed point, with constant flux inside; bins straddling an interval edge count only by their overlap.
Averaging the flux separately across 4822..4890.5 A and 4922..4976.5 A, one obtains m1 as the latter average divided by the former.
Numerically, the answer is 1.0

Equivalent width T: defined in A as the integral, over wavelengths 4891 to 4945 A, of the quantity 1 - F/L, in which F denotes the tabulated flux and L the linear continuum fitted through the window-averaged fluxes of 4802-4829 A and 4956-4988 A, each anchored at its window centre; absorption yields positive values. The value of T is 1.0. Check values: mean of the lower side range 31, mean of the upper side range 29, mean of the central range 29.1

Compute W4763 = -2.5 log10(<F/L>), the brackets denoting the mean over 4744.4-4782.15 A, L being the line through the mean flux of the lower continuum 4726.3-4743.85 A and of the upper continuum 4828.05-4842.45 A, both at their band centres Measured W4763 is -0.05 mag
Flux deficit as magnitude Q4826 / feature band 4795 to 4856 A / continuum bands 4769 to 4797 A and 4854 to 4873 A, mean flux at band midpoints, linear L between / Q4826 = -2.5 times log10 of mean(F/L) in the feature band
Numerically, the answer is -0.053 mag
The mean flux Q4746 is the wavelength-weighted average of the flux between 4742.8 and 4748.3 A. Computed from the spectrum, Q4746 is 30.3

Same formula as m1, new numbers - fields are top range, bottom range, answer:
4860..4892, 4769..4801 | 0.94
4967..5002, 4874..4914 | 0.97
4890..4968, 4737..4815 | 0.96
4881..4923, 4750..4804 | 0.95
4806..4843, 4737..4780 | 1.01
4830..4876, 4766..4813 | 0.96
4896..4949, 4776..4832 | 0.95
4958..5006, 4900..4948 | 0.98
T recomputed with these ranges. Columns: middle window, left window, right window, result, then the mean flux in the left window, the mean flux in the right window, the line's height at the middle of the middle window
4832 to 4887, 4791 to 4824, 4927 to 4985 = 2.1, 31.3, 29.4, 30.6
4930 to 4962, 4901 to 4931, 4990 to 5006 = -0.4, 29.2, 27.7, 28.7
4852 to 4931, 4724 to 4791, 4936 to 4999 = 0.5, 29.7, 29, 29.3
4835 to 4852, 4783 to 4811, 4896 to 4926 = 0.2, 31.4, 29.1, 30.5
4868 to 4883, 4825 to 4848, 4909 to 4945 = 0.2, 29.8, 29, 29.5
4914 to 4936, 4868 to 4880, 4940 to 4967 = 0.4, 28.7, 29.5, 29.2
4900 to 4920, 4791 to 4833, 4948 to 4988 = 0.4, 31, 29.3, 29.9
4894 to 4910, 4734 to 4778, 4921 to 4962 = -0.3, 29.6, 29.2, 29.3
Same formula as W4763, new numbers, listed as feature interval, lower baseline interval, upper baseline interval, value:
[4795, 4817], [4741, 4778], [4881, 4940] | -0.07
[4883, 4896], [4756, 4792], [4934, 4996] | 0.04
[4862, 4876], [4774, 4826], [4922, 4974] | 0.07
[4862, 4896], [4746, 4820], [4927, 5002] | 0.04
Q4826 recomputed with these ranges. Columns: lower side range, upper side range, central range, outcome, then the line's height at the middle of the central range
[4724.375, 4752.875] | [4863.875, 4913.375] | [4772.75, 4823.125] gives -0.05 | 29.4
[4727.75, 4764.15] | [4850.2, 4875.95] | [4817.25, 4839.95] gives -0.03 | 29.1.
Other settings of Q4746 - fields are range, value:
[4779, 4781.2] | 29.9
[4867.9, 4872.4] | 28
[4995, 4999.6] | 28.5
